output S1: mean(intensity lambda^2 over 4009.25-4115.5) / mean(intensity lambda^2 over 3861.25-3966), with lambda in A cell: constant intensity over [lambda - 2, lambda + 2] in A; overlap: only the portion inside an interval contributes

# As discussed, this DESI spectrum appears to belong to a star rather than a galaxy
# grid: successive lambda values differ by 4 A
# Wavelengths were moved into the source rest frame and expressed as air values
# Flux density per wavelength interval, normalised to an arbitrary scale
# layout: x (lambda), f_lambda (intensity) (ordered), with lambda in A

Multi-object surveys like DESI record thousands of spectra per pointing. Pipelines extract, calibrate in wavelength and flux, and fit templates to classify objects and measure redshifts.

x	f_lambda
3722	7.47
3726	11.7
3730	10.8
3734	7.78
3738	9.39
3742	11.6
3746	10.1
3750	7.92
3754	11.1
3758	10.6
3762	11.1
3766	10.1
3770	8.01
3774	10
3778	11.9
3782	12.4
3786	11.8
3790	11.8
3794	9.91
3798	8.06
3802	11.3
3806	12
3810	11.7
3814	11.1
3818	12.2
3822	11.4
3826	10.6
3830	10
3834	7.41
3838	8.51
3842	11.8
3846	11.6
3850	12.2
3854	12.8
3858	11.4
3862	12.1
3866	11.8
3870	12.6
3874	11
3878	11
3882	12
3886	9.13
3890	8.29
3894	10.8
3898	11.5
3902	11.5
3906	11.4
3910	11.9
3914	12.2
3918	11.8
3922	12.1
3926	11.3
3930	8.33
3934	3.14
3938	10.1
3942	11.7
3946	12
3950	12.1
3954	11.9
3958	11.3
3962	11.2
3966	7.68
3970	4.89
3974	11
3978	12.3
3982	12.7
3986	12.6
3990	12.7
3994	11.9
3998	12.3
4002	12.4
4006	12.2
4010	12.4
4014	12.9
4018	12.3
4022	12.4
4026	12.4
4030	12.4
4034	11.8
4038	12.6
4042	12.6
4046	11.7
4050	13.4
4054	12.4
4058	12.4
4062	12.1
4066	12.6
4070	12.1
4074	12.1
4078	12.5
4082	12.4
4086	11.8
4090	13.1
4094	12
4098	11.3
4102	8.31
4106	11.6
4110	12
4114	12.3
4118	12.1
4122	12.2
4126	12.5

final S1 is 1.21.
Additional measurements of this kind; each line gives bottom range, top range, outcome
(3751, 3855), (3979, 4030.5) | 1.28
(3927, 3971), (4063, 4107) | 1.31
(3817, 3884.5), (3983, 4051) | 1.21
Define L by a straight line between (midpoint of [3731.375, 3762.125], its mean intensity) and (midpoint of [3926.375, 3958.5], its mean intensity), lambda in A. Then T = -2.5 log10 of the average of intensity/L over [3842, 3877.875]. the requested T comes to -0.19 mag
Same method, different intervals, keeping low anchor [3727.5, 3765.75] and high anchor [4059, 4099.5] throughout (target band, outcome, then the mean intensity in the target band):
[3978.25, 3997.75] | -0.07 mag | 12.4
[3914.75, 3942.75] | 0.15 mag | 9.8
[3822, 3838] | 0.12 mag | 9.49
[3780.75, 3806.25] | -0.06 mag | 10.9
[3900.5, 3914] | -0.06 mag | 11.7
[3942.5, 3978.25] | 0.10 mag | 10.4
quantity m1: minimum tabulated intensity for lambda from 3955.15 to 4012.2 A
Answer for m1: 4.89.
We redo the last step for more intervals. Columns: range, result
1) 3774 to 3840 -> 7.41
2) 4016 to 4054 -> 11.7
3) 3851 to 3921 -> 8.29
